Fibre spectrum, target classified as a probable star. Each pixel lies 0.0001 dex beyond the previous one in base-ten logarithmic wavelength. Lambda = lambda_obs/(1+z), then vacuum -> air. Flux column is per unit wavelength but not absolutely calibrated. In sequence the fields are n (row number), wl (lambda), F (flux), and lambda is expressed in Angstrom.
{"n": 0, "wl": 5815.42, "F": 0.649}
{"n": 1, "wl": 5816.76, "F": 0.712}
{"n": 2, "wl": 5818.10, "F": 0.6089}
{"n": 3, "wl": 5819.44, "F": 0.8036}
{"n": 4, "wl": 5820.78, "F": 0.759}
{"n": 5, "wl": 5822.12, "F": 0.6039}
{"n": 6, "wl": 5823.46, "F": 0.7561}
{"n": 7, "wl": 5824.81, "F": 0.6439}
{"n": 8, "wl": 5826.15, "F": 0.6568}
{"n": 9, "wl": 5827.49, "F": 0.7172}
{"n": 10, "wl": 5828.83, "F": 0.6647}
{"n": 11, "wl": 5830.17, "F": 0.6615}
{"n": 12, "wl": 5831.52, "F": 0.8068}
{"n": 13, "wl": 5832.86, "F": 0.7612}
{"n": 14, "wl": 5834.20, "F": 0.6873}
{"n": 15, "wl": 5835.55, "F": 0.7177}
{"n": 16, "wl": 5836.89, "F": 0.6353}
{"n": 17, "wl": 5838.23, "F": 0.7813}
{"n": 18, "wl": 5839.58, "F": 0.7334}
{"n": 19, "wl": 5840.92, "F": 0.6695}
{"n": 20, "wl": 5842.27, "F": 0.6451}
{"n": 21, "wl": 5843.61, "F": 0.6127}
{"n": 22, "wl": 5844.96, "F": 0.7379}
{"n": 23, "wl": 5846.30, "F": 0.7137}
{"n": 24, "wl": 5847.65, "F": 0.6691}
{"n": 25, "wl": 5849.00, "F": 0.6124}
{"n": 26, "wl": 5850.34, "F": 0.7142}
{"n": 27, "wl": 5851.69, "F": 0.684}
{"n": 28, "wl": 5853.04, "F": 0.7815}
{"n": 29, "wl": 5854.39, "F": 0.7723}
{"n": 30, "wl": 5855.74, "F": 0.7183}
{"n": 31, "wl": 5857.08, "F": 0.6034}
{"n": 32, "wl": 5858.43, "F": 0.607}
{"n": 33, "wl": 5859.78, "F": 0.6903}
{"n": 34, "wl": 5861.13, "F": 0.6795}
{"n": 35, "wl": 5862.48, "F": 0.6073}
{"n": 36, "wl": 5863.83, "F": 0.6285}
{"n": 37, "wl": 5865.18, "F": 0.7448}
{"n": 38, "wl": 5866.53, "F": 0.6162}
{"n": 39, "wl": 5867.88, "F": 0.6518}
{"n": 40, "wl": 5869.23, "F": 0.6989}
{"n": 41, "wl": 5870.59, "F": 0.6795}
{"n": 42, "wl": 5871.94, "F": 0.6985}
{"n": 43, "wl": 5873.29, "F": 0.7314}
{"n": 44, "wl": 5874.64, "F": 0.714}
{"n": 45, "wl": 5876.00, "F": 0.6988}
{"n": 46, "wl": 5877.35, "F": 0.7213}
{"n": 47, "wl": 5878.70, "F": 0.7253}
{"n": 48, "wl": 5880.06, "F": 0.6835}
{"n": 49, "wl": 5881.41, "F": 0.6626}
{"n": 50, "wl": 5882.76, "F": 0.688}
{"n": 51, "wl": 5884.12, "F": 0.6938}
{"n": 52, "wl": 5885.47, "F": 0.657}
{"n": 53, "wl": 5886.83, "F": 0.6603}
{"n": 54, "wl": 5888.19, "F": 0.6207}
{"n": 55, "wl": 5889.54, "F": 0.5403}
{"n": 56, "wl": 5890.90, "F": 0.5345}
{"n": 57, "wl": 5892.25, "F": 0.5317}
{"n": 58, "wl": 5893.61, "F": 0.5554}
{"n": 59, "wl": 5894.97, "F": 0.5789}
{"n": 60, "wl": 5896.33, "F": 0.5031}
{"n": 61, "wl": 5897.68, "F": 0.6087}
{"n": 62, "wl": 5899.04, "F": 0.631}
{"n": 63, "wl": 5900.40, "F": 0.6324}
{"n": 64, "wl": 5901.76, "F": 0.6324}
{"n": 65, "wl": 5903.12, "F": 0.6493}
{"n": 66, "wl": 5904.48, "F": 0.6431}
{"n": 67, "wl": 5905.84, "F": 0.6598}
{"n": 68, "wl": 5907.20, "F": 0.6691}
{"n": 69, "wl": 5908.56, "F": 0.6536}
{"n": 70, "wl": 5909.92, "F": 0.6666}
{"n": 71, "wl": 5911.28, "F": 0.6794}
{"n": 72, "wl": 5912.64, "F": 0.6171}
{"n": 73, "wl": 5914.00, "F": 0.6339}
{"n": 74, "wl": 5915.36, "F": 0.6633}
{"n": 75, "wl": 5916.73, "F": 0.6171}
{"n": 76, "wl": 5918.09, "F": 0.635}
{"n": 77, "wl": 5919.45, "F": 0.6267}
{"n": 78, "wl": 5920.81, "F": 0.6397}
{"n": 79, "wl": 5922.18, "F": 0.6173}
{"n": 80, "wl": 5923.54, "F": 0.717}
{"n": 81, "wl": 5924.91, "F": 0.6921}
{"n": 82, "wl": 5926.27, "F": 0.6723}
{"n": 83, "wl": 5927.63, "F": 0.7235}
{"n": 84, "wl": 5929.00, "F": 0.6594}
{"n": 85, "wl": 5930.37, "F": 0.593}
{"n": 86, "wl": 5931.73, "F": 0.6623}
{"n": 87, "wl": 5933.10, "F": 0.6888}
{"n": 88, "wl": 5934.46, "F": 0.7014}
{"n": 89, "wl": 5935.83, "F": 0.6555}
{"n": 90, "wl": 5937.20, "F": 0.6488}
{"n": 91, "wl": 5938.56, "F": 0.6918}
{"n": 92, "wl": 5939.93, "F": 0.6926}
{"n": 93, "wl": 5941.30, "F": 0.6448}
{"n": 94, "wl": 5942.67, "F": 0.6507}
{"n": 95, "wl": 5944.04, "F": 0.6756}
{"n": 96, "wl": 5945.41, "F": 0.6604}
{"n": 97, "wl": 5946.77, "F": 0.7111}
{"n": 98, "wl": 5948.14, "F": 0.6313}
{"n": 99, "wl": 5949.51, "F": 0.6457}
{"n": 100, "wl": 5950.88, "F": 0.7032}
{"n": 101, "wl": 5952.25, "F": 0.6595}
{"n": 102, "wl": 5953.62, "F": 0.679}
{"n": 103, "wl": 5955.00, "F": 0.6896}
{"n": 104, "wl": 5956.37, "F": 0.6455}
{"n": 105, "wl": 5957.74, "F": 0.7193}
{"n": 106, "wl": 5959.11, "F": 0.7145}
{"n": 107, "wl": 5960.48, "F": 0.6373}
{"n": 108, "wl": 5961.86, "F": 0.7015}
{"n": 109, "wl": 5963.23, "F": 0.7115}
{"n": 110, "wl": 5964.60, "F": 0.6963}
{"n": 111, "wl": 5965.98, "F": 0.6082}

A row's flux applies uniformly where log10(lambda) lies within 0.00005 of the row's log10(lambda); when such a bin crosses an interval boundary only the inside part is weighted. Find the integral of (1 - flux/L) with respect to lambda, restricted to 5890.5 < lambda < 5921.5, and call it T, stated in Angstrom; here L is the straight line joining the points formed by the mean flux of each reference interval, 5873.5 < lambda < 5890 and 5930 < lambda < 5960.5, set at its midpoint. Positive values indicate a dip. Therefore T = 2.44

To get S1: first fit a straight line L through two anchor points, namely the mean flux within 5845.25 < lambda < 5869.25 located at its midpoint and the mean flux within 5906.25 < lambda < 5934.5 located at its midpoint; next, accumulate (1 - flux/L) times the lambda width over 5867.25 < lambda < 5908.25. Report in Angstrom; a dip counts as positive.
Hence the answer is 1.4 Angstrom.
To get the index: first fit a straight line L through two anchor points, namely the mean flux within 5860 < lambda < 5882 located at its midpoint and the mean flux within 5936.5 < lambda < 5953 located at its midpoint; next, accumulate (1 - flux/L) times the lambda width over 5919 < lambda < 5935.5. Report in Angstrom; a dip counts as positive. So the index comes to 0.13 Angstrom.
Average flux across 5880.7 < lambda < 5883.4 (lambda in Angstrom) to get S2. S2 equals 0.677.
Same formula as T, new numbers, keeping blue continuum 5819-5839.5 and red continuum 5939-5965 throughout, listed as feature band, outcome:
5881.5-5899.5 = 2.4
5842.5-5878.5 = 0.9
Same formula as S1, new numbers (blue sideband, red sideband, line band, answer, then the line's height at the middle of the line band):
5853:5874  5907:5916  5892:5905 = 1.2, 0.661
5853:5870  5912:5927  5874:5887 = -0.5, 0.665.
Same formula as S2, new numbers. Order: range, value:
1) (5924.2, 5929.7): 0.686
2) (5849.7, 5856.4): 0.733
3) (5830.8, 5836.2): 0.742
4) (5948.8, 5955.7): 0.675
